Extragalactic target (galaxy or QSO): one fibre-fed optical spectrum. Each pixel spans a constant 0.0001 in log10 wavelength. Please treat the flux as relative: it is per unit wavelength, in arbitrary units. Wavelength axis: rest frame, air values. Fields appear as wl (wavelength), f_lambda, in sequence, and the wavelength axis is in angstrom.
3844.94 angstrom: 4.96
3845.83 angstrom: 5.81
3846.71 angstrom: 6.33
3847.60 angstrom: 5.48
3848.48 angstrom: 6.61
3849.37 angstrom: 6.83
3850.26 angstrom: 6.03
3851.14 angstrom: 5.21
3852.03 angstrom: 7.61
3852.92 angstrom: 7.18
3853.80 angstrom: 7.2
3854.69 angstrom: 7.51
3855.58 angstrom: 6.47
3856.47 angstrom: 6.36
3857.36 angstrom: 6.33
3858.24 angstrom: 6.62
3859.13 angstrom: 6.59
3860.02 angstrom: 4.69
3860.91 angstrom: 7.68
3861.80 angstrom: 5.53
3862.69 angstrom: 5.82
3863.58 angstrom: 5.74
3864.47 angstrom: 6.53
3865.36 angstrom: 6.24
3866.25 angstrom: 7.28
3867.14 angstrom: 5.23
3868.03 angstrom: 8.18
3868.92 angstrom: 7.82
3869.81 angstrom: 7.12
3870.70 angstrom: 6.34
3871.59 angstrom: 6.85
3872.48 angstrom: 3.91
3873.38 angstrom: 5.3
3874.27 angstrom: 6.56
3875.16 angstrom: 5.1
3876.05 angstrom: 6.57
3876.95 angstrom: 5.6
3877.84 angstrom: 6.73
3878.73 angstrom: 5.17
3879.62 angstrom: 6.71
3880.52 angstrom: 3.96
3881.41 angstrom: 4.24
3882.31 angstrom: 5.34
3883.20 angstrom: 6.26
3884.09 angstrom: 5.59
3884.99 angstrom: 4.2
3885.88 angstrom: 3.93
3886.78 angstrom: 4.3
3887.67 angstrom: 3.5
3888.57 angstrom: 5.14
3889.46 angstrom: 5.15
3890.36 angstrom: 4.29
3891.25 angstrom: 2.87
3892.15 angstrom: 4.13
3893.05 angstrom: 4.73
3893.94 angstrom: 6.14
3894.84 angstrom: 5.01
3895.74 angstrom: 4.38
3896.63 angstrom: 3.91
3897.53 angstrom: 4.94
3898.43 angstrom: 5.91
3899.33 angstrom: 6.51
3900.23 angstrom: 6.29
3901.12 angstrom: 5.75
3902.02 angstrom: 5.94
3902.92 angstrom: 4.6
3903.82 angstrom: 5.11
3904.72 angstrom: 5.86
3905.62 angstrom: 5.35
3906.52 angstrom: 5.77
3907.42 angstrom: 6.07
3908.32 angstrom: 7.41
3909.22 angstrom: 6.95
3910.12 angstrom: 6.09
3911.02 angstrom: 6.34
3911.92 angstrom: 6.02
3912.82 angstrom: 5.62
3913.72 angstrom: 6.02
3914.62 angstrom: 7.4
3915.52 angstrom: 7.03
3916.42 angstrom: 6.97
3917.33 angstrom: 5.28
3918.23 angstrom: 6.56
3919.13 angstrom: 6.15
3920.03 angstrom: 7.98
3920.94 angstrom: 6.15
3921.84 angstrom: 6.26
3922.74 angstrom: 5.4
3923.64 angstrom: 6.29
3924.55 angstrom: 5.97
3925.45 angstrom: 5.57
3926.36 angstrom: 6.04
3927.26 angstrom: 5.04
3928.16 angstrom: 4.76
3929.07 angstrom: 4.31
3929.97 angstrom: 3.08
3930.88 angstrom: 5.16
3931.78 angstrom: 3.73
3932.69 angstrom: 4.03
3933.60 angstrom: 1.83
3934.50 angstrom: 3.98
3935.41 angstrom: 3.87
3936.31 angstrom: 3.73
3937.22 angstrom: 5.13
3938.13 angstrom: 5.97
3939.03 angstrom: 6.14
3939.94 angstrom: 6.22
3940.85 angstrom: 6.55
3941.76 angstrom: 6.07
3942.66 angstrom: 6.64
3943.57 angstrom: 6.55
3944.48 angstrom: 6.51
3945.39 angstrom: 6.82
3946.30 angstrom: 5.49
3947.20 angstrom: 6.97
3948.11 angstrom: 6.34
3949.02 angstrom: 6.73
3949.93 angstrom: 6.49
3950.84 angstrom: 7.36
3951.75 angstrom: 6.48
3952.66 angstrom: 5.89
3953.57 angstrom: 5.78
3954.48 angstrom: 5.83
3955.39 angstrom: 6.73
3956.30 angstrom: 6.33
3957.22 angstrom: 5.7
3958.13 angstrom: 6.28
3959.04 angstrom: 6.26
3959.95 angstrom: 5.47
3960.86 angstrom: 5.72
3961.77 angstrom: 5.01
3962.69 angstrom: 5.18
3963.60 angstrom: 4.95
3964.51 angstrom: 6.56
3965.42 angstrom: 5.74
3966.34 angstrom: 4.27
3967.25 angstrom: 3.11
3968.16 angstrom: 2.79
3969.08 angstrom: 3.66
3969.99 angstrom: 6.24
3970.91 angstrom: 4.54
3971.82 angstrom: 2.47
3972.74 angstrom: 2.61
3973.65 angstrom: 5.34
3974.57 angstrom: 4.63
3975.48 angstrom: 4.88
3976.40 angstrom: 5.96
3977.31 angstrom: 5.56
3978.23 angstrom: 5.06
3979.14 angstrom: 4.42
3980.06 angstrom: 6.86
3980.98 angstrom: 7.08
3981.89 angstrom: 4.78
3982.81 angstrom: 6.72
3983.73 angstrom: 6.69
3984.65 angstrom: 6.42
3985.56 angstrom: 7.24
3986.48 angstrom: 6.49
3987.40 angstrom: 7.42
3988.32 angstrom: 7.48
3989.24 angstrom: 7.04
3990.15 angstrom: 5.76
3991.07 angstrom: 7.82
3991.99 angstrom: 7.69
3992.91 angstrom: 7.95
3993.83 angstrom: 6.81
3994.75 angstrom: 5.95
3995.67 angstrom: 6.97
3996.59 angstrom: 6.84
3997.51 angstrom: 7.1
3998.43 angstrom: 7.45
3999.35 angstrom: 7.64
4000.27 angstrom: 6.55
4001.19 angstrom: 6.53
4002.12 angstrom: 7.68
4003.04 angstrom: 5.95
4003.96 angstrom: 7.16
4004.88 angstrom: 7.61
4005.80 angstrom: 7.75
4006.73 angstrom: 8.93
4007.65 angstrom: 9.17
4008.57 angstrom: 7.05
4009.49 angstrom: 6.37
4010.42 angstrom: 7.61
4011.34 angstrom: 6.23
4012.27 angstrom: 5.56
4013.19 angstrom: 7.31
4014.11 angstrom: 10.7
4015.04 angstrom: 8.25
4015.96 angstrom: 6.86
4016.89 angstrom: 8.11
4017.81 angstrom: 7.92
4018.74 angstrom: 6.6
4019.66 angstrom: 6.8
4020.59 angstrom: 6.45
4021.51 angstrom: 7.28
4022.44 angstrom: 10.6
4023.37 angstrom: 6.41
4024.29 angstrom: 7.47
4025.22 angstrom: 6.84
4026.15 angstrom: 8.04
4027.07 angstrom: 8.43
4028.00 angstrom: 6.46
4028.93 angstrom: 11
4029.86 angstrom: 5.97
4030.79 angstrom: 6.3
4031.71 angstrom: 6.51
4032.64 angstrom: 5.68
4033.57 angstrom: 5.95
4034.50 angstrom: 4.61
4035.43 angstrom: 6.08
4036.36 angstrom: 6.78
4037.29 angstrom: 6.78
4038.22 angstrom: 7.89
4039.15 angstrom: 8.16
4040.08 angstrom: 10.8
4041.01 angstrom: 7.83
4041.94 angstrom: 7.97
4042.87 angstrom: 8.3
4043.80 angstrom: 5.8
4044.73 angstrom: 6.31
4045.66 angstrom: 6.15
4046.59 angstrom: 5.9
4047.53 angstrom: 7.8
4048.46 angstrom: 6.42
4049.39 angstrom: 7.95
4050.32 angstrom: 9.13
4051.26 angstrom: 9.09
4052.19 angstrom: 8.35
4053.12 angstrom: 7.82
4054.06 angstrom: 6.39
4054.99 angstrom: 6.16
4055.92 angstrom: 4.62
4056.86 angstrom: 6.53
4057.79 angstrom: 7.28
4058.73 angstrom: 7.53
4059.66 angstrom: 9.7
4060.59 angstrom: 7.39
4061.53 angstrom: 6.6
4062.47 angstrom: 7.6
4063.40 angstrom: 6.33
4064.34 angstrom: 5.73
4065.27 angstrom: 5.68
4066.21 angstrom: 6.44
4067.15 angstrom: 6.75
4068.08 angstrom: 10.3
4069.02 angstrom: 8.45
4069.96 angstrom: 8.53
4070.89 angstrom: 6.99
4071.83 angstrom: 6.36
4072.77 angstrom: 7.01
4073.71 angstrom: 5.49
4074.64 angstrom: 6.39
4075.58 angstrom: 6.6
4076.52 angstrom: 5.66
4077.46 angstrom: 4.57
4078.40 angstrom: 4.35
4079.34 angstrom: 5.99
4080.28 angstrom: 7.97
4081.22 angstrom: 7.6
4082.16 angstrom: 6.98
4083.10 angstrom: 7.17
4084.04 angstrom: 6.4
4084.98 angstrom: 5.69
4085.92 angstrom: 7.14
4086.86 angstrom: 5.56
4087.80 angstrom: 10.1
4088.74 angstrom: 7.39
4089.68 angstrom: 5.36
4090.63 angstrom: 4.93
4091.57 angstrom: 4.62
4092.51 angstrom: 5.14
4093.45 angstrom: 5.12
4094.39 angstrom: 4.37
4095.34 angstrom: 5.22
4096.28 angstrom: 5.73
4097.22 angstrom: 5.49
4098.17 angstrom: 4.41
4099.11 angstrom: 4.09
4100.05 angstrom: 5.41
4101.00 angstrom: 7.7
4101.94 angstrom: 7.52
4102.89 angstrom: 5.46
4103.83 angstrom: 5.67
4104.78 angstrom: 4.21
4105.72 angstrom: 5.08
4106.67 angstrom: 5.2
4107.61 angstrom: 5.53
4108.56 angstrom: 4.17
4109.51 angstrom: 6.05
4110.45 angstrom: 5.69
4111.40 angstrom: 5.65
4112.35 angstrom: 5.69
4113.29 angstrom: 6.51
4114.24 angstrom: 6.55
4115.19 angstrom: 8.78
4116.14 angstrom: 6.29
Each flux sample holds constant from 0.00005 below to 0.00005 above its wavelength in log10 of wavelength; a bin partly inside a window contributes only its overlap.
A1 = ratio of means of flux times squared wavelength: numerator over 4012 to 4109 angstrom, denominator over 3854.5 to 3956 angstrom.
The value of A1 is 1.3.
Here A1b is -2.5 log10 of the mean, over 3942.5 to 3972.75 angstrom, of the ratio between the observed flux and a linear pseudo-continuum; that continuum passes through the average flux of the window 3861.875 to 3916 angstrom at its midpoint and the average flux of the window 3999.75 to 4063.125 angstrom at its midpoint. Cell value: 0.15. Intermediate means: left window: 5.65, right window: 7.32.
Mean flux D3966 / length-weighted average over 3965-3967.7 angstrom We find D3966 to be 4.35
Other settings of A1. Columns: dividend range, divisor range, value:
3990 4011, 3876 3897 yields 1.57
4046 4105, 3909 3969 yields 1.24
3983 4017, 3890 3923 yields 1.31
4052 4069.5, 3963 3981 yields 1.55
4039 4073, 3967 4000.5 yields 1.28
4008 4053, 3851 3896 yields 1.39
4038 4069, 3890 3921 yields 1.38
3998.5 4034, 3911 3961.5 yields 1.32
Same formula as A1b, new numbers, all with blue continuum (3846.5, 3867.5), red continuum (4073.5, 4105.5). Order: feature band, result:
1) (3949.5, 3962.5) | 0.02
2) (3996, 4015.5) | -0.21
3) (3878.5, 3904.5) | 0.26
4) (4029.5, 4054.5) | -0.19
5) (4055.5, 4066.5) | -0.14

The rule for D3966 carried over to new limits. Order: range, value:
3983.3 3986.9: 6.72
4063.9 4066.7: 5.95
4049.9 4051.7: 9.07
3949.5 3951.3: 6.93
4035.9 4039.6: 7.4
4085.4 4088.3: 7.58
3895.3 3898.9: 4.79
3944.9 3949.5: 6.48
